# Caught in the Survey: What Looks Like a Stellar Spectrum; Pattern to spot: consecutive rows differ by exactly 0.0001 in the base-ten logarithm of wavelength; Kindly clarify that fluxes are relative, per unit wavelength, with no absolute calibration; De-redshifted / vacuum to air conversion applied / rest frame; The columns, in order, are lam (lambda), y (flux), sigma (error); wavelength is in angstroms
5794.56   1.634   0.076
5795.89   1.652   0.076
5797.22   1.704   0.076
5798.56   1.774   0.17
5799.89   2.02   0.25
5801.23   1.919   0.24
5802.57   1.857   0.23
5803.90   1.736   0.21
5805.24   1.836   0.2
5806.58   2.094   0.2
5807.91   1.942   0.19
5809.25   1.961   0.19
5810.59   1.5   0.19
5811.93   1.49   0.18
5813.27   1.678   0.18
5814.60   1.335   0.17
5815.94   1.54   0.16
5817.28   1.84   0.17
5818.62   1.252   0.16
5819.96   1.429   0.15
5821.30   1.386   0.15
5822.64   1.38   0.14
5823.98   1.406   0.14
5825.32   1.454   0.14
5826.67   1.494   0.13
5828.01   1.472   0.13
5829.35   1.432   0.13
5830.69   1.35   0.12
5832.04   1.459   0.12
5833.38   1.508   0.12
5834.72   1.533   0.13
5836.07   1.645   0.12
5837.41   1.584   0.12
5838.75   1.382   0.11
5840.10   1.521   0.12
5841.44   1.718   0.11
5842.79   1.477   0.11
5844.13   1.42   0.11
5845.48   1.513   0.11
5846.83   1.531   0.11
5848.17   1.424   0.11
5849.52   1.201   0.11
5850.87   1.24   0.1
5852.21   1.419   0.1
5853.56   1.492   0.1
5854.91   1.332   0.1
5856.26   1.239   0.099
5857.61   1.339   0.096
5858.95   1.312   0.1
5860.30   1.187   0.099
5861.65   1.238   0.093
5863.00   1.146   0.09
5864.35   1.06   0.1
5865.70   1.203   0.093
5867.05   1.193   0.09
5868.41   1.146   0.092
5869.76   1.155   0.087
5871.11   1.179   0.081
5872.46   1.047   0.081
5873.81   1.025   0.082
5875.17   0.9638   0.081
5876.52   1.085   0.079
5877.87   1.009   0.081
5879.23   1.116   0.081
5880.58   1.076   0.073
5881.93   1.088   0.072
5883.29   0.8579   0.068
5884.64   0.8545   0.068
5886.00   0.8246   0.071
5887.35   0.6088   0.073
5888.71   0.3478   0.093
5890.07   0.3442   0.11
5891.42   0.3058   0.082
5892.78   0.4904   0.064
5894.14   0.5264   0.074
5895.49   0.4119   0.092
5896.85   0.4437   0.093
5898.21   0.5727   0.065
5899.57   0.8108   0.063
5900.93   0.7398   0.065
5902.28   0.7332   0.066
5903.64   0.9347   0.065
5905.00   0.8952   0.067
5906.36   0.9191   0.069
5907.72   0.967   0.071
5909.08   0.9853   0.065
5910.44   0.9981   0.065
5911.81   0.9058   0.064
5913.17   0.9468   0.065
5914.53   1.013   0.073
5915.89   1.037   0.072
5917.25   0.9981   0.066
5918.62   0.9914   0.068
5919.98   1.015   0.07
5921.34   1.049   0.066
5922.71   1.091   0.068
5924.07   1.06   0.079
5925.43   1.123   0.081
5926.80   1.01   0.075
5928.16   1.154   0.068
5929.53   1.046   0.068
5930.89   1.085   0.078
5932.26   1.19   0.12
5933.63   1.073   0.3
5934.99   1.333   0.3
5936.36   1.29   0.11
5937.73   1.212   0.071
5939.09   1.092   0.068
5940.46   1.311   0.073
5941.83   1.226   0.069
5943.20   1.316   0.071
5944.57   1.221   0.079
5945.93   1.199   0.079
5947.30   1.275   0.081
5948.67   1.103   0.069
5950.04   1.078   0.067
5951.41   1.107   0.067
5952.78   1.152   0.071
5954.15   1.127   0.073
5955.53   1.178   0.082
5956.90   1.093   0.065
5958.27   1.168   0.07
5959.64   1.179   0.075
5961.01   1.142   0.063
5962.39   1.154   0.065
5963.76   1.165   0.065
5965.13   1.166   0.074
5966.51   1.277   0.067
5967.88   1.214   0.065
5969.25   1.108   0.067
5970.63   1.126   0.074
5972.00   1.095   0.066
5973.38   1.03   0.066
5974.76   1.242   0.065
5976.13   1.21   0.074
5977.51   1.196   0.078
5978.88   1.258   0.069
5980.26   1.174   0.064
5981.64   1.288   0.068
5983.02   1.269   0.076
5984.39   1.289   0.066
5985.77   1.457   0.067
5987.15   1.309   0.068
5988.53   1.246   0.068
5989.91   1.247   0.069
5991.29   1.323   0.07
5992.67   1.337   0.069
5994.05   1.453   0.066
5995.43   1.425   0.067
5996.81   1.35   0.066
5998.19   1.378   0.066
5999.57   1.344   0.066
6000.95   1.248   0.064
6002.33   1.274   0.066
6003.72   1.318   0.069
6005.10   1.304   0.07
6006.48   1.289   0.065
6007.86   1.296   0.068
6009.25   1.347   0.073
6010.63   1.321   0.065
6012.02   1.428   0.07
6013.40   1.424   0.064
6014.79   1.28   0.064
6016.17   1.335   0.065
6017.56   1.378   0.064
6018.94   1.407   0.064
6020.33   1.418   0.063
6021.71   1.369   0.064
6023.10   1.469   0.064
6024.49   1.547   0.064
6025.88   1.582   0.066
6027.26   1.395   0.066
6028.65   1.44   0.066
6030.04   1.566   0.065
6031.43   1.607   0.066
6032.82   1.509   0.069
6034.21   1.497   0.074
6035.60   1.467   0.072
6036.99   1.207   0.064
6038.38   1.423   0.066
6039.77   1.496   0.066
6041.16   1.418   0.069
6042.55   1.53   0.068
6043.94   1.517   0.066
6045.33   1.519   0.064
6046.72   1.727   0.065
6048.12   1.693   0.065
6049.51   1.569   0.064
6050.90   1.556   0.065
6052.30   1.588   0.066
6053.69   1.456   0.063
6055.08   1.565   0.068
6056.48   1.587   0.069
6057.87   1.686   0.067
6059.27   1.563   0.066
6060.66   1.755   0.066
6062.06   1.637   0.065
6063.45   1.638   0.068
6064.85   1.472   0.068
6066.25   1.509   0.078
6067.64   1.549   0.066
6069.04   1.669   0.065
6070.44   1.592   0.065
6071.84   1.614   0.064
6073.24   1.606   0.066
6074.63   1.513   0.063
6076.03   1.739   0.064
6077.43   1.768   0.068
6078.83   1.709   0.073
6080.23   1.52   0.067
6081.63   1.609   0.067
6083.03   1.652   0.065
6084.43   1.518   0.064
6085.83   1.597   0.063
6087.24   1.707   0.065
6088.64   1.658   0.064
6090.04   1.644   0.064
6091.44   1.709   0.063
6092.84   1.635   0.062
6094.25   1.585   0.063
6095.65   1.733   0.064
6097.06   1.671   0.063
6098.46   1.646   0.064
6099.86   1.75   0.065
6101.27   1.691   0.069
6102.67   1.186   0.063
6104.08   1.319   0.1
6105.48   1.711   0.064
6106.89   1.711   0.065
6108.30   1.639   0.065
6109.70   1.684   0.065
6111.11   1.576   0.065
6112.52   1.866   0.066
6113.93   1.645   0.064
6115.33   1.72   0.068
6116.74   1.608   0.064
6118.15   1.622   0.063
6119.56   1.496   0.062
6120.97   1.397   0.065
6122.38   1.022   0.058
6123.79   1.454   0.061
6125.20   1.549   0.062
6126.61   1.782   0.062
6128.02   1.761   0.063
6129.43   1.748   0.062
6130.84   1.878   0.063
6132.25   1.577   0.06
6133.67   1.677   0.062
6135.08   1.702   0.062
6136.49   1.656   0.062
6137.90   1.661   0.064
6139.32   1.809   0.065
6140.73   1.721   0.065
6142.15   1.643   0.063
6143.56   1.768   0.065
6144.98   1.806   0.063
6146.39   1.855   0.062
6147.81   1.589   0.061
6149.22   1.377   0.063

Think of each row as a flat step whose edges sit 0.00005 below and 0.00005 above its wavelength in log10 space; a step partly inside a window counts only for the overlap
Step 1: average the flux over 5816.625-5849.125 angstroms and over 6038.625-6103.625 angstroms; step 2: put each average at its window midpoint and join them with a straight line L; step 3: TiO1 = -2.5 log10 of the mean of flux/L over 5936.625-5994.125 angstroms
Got 0.27 mag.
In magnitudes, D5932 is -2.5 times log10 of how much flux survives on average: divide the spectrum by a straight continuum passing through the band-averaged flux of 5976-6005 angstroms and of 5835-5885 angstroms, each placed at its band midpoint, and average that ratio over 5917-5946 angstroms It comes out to 0.13 mag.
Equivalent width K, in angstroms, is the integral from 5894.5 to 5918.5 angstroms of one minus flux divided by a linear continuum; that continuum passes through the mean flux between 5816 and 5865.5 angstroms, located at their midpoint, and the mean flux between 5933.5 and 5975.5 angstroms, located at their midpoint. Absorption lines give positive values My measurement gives 8.1 angstroms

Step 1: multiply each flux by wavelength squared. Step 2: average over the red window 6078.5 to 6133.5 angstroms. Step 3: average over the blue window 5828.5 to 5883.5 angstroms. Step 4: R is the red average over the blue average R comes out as 1.36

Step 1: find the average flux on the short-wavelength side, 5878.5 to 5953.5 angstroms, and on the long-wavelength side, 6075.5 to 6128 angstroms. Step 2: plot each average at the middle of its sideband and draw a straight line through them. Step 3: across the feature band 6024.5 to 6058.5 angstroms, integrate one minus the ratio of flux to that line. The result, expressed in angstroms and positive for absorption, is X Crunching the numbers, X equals -3.1 angstroms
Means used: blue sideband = 0.956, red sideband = 1.61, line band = 1.53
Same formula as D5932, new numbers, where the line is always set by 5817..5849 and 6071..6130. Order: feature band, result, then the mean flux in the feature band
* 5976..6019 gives 0.18 mag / 1.32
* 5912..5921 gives 0.46 mag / 0.998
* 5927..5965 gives 0.29 mag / 1.17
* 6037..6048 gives 0.05 mag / 1.51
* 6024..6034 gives 0.04 mag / 1.52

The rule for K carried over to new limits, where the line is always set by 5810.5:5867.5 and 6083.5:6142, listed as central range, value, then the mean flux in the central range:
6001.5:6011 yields 1.47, 1.31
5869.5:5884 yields 3.93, 1.05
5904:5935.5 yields 9.40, 1.04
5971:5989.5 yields 3.52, 1.23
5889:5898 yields 6.37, 0.425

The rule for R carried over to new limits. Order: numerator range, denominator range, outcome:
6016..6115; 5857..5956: 1.66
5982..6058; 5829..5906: 1.37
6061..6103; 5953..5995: 1.38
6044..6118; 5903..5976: 1.53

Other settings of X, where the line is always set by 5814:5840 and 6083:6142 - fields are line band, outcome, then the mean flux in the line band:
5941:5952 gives 2.45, 1.19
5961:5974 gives 3.35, 1.15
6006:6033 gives 2.68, 1.42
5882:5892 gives 5.84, 0.625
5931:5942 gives 2.31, 1.21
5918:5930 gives 3.64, 1.06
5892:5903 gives 6.70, 0.59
